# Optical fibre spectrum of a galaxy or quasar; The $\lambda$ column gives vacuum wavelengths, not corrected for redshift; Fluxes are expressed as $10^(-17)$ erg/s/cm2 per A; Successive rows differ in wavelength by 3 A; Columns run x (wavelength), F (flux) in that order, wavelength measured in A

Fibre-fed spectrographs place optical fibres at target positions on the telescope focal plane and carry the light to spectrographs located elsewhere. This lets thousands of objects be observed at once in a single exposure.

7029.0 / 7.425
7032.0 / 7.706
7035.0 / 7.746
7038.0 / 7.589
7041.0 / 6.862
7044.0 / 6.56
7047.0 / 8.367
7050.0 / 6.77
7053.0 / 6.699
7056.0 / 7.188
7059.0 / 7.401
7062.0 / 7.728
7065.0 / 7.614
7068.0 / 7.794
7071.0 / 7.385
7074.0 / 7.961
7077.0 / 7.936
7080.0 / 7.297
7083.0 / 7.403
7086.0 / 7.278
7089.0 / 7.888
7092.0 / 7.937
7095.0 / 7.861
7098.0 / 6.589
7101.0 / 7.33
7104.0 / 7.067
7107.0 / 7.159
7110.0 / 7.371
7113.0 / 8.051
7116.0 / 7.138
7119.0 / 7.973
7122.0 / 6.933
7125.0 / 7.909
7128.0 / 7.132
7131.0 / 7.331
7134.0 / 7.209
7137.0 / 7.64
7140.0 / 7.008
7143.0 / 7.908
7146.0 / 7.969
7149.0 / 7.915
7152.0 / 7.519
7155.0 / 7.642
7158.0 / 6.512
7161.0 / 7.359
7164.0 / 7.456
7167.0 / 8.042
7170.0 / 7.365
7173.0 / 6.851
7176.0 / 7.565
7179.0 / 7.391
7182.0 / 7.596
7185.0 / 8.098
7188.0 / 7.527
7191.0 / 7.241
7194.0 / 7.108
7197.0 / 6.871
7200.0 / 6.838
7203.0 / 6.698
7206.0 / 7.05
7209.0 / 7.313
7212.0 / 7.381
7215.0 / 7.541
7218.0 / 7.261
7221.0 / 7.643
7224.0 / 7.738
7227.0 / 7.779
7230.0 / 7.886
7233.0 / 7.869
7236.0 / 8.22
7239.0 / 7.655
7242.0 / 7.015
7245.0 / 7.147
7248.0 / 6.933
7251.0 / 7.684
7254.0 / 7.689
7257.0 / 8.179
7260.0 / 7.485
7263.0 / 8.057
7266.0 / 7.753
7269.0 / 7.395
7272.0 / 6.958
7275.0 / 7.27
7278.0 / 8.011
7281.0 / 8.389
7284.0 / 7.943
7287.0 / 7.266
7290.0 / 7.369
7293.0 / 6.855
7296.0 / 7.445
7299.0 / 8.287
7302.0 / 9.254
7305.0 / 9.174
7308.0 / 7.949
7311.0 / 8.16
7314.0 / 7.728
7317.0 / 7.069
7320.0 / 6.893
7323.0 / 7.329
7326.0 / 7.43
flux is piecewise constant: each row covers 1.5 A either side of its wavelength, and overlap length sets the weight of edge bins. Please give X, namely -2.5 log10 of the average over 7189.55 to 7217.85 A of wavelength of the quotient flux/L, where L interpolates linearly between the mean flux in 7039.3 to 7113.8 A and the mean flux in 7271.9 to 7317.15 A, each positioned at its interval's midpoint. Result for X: 0.08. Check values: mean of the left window 7.41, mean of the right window 7.87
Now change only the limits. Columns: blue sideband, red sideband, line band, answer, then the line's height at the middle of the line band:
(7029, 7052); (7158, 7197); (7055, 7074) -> -0.03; 7.37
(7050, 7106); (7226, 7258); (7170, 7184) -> 0.03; 7.56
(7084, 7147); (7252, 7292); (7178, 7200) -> 0.03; 7.55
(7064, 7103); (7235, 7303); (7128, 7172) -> 0.02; 7.59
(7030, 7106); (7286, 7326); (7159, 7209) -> 0.04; 7.59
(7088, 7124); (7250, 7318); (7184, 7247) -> 0.04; 7.67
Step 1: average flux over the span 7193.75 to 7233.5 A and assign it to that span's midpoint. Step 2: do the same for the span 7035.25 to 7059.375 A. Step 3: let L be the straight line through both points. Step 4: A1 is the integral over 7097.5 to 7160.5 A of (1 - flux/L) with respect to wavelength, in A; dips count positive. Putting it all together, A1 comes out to -1.2 A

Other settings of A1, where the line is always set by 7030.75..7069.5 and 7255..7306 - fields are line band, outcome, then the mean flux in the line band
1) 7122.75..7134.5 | 0.2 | 7.38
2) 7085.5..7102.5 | -0.1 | 7.49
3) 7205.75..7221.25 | 0.6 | 7.37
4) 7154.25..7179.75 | 0.9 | 7.34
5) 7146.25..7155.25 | -0.2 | 7.74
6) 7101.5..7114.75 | 0.2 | 7.4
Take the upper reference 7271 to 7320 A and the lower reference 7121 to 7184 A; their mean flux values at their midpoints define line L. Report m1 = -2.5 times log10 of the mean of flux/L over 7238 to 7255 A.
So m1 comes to 0.05 mag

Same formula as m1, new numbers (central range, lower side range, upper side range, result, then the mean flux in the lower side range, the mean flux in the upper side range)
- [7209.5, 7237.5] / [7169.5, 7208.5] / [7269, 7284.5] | -0.04 mag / 7.24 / 7.67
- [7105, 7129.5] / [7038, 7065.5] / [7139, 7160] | 0.00 mag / 7.25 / 7.5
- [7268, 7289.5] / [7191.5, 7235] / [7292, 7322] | 0.02 mag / 7.36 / 7.89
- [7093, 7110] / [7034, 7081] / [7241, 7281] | 0.03 mag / 7.43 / 7.55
